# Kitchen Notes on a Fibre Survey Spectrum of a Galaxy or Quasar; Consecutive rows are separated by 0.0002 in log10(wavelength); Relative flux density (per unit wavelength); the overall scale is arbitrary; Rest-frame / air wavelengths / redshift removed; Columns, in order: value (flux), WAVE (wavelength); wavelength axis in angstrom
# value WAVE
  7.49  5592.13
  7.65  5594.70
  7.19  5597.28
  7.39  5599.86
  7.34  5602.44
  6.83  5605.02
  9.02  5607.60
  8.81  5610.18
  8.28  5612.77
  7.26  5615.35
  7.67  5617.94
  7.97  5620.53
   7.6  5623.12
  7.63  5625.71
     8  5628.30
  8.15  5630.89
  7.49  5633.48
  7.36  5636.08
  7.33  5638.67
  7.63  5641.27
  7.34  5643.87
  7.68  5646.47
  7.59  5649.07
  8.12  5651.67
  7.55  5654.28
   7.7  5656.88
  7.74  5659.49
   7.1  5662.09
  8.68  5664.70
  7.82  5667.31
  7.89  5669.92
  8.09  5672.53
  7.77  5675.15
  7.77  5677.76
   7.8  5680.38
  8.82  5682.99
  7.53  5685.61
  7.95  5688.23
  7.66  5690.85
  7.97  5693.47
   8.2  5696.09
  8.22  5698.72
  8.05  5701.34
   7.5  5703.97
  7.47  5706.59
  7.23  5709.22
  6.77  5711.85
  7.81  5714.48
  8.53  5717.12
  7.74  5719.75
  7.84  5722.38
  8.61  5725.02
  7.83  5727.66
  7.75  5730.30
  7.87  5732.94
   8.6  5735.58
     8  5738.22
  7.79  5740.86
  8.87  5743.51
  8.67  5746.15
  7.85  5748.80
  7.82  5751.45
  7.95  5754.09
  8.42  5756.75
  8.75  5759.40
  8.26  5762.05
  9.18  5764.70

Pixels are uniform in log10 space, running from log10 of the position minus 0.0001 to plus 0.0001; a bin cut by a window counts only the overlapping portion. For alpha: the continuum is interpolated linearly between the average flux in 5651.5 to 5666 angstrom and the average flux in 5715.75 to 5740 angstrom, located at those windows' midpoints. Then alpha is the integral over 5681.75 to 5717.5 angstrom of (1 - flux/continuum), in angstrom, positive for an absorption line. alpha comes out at 0.6 angstrom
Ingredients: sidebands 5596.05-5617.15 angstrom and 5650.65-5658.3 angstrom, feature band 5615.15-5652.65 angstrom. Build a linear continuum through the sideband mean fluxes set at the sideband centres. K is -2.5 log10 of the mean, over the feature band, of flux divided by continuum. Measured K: 0.015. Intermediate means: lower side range 7.76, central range 7.66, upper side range 7.77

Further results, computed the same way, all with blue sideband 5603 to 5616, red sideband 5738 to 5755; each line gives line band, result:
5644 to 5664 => 0.059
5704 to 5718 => 0.083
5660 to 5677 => 0.028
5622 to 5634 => 0.035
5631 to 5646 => 0.079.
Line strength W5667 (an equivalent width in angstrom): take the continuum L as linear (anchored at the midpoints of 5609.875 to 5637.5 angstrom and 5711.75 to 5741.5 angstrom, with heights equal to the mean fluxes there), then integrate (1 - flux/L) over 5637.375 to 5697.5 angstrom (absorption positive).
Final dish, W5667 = 0.47 angstrom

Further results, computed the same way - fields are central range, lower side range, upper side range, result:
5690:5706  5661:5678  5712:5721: -0.1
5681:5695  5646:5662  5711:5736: -0.3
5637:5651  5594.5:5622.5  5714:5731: 0.6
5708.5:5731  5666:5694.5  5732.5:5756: 0.8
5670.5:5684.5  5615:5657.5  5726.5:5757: -0.4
